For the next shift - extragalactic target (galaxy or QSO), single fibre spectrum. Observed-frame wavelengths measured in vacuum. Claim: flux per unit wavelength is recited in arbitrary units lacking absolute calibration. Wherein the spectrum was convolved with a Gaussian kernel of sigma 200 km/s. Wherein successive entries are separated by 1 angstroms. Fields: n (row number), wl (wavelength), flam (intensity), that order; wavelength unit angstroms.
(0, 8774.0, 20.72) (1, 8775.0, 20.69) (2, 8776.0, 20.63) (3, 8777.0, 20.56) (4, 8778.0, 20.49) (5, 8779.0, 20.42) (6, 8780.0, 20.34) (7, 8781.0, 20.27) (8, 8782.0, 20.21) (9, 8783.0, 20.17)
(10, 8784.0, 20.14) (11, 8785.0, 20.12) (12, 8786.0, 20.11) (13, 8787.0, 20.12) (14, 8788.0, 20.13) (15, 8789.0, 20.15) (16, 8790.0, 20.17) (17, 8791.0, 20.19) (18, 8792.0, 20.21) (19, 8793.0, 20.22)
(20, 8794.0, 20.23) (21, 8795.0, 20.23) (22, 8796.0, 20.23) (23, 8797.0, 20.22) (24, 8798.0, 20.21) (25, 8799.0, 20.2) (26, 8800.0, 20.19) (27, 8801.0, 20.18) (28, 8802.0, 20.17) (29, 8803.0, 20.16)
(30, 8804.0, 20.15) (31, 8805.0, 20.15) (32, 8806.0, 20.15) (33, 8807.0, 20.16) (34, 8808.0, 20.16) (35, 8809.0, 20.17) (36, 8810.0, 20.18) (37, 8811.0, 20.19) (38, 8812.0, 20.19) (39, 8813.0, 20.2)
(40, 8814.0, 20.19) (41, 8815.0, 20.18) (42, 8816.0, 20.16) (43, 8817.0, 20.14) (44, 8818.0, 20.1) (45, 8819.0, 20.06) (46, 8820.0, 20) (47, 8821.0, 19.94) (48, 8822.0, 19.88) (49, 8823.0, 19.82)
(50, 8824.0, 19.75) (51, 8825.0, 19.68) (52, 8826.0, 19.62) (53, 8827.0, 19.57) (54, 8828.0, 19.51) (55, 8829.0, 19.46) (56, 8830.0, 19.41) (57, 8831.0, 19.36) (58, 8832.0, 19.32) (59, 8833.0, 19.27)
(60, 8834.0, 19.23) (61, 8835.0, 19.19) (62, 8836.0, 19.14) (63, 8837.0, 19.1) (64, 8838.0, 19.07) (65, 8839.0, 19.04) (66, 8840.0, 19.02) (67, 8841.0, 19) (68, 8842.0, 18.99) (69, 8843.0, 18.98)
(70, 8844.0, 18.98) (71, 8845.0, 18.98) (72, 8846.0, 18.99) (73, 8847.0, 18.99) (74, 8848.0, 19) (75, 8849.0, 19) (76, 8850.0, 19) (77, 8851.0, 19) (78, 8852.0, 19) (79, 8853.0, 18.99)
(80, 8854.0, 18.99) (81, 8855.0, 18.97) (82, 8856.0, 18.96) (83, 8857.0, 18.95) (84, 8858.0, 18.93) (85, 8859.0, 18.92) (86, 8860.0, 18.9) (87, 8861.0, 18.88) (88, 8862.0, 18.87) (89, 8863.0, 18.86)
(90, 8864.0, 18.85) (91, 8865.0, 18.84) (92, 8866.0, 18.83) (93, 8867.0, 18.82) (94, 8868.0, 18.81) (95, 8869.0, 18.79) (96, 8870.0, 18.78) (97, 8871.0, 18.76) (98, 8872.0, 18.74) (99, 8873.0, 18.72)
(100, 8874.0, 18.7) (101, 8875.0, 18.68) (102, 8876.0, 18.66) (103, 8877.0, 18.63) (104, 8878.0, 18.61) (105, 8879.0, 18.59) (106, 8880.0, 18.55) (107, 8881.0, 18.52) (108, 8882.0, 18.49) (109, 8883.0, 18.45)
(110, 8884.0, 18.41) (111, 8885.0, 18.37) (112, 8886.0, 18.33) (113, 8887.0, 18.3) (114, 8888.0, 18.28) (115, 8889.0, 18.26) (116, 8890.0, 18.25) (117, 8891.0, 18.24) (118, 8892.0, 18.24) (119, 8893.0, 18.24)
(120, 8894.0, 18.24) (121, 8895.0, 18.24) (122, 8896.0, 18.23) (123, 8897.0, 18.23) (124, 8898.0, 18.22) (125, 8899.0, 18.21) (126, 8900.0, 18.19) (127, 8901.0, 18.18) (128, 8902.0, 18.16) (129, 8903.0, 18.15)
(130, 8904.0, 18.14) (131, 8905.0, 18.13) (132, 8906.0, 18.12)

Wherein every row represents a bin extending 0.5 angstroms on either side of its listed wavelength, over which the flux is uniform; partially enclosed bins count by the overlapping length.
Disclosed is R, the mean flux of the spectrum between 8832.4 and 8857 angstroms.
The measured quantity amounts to 19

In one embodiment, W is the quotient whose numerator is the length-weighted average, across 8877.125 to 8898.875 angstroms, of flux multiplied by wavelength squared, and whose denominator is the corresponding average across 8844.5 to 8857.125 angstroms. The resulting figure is 1.0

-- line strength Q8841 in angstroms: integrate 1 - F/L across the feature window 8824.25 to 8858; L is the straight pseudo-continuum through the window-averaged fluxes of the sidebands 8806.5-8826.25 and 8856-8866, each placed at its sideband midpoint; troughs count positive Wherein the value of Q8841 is 0.4 angstroms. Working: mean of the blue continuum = 20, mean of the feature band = 19.1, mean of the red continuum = 18.9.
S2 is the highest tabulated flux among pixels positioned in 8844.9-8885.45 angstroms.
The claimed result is 19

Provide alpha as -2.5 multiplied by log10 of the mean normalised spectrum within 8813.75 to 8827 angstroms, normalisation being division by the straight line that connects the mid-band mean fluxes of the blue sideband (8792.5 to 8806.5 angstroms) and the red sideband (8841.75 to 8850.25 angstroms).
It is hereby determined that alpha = -0.02 mag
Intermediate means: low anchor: 20.2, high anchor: 19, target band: 19.9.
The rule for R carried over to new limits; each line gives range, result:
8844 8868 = 18.9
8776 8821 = 20.2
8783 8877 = 19.5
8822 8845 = 19.3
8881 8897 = 18.3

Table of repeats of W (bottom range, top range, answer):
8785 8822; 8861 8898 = 0.94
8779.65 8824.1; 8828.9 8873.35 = 0.95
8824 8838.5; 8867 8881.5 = 0.97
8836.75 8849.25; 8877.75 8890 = 0.98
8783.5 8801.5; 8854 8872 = 0.95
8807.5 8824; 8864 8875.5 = 0.95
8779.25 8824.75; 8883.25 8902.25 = 0.93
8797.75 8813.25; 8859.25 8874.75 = 0.95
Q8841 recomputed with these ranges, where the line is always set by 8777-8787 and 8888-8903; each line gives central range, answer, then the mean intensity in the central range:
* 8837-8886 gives 0.0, 18.8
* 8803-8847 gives -0.3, 19.6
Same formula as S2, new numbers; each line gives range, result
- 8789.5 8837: 20.23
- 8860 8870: 18.9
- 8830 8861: 19.41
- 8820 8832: 20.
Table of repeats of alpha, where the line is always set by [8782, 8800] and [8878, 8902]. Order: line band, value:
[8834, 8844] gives 0.01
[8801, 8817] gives -0.02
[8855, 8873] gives 0.00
